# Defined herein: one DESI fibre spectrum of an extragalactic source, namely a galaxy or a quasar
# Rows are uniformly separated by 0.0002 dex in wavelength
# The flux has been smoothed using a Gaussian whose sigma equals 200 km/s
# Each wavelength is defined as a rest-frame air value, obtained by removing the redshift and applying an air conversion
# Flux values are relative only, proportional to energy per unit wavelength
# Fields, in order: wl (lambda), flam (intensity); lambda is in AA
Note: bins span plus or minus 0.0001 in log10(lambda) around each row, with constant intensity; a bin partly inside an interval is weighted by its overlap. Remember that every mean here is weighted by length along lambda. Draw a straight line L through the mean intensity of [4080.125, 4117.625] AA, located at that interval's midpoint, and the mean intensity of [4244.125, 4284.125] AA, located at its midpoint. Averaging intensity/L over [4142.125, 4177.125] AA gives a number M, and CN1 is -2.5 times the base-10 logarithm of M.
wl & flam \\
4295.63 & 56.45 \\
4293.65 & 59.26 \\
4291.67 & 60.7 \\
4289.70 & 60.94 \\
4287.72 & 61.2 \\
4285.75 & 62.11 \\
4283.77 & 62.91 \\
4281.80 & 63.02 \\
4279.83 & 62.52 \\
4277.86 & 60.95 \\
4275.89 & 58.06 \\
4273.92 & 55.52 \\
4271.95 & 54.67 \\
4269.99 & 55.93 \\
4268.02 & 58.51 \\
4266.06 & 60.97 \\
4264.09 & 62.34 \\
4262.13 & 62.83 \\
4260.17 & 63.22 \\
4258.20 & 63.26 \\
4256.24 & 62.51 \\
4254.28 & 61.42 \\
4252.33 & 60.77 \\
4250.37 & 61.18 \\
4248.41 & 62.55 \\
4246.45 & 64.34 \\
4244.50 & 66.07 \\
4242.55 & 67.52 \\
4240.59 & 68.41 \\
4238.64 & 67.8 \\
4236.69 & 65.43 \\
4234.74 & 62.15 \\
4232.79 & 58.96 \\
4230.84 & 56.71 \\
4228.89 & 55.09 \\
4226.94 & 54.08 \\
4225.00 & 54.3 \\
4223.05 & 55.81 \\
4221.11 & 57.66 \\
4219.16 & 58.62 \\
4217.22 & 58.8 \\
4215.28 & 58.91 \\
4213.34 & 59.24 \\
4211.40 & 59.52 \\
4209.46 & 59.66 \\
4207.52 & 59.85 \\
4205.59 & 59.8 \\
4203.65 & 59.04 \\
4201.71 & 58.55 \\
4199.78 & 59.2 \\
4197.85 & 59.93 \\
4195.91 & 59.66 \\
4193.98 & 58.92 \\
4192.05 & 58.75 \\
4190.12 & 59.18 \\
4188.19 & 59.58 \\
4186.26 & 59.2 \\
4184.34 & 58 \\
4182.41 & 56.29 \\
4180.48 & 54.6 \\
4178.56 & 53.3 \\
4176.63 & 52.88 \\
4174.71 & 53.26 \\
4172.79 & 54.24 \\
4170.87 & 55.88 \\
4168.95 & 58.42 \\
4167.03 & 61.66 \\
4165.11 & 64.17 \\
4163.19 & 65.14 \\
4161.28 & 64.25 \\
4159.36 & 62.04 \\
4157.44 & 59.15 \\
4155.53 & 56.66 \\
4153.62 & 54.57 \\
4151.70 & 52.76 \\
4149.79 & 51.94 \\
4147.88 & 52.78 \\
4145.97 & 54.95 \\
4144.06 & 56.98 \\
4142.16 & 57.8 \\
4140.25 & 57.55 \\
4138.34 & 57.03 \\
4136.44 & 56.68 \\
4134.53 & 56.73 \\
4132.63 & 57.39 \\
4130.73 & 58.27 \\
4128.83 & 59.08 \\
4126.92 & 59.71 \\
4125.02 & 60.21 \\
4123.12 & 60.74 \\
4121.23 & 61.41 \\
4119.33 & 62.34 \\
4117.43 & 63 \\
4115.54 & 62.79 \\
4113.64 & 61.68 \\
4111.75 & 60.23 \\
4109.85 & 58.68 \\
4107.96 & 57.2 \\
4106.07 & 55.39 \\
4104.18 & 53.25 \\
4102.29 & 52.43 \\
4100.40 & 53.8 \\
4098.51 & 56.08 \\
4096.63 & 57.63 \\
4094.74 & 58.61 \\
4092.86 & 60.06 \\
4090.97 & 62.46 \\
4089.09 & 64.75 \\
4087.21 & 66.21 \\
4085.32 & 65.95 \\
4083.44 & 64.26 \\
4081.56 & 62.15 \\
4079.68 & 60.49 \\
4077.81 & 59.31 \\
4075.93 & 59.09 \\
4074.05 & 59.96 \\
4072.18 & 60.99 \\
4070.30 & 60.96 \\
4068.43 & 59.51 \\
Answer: 0.052 mag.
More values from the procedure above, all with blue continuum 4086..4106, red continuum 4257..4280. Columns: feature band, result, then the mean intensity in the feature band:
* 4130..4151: 0.05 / 56.1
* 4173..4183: 0.10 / 54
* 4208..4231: 0.04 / 57.4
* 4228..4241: -0.04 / 61.9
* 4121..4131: -0.02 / 59.9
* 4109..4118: -0.05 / 61.2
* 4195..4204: 0.00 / 59.3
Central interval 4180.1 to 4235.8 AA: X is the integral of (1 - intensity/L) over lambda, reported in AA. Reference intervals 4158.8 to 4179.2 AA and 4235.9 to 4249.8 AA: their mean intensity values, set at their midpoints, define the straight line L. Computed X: 3.7 AA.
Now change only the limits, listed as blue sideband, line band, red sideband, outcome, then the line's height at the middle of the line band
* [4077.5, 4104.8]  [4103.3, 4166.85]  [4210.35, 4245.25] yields 1.5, 60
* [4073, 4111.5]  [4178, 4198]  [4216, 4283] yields 0.7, 60.2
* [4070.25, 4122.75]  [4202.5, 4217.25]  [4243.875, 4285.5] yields 0.3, 60.7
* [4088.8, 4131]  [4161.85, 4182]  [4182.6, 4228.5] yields 0.4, 58.7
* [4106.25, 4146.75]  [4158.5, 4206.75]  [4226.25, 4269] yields 1.5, 60.5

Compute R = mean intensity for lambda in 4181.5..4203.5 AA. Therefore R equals 58.9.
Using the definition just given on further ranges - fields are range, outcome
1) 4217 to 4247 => 60.7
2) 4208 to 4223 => 58.8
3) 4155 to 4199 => 58.5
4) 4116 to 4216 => 58.3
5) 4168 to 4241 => 58.3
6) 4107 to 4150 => 58.6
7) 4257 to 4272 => 60.6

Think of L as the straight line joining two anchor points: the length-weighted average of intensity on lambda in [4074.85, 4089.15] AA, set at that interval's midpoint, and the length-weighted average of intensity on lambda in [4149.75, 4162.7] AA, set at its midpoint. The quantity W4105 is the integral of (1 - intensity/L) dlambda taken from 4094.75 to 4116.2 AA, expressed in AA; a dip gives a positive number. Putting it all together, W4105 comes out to 1.4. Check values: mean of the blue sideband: 62.6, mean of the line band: 57.2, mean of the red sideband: 58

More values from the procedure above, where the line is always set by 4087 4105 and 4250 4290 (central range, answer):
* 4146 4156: 0.90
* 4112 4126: -0.74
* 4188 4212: 0.15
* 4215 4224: 0.31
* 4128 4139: 0.24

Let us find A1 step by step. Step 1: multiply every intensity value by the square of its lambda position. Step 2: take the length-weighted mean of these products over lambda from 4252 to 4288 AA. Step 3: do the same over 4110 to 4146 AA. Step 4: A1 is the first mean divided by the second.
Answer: 1.1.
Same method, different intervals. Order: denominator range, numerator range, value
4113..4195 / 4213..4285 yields 1.09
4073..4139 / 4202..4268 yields 1.09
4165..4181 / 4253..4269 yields 1.15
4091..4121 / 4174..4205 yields 1.03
